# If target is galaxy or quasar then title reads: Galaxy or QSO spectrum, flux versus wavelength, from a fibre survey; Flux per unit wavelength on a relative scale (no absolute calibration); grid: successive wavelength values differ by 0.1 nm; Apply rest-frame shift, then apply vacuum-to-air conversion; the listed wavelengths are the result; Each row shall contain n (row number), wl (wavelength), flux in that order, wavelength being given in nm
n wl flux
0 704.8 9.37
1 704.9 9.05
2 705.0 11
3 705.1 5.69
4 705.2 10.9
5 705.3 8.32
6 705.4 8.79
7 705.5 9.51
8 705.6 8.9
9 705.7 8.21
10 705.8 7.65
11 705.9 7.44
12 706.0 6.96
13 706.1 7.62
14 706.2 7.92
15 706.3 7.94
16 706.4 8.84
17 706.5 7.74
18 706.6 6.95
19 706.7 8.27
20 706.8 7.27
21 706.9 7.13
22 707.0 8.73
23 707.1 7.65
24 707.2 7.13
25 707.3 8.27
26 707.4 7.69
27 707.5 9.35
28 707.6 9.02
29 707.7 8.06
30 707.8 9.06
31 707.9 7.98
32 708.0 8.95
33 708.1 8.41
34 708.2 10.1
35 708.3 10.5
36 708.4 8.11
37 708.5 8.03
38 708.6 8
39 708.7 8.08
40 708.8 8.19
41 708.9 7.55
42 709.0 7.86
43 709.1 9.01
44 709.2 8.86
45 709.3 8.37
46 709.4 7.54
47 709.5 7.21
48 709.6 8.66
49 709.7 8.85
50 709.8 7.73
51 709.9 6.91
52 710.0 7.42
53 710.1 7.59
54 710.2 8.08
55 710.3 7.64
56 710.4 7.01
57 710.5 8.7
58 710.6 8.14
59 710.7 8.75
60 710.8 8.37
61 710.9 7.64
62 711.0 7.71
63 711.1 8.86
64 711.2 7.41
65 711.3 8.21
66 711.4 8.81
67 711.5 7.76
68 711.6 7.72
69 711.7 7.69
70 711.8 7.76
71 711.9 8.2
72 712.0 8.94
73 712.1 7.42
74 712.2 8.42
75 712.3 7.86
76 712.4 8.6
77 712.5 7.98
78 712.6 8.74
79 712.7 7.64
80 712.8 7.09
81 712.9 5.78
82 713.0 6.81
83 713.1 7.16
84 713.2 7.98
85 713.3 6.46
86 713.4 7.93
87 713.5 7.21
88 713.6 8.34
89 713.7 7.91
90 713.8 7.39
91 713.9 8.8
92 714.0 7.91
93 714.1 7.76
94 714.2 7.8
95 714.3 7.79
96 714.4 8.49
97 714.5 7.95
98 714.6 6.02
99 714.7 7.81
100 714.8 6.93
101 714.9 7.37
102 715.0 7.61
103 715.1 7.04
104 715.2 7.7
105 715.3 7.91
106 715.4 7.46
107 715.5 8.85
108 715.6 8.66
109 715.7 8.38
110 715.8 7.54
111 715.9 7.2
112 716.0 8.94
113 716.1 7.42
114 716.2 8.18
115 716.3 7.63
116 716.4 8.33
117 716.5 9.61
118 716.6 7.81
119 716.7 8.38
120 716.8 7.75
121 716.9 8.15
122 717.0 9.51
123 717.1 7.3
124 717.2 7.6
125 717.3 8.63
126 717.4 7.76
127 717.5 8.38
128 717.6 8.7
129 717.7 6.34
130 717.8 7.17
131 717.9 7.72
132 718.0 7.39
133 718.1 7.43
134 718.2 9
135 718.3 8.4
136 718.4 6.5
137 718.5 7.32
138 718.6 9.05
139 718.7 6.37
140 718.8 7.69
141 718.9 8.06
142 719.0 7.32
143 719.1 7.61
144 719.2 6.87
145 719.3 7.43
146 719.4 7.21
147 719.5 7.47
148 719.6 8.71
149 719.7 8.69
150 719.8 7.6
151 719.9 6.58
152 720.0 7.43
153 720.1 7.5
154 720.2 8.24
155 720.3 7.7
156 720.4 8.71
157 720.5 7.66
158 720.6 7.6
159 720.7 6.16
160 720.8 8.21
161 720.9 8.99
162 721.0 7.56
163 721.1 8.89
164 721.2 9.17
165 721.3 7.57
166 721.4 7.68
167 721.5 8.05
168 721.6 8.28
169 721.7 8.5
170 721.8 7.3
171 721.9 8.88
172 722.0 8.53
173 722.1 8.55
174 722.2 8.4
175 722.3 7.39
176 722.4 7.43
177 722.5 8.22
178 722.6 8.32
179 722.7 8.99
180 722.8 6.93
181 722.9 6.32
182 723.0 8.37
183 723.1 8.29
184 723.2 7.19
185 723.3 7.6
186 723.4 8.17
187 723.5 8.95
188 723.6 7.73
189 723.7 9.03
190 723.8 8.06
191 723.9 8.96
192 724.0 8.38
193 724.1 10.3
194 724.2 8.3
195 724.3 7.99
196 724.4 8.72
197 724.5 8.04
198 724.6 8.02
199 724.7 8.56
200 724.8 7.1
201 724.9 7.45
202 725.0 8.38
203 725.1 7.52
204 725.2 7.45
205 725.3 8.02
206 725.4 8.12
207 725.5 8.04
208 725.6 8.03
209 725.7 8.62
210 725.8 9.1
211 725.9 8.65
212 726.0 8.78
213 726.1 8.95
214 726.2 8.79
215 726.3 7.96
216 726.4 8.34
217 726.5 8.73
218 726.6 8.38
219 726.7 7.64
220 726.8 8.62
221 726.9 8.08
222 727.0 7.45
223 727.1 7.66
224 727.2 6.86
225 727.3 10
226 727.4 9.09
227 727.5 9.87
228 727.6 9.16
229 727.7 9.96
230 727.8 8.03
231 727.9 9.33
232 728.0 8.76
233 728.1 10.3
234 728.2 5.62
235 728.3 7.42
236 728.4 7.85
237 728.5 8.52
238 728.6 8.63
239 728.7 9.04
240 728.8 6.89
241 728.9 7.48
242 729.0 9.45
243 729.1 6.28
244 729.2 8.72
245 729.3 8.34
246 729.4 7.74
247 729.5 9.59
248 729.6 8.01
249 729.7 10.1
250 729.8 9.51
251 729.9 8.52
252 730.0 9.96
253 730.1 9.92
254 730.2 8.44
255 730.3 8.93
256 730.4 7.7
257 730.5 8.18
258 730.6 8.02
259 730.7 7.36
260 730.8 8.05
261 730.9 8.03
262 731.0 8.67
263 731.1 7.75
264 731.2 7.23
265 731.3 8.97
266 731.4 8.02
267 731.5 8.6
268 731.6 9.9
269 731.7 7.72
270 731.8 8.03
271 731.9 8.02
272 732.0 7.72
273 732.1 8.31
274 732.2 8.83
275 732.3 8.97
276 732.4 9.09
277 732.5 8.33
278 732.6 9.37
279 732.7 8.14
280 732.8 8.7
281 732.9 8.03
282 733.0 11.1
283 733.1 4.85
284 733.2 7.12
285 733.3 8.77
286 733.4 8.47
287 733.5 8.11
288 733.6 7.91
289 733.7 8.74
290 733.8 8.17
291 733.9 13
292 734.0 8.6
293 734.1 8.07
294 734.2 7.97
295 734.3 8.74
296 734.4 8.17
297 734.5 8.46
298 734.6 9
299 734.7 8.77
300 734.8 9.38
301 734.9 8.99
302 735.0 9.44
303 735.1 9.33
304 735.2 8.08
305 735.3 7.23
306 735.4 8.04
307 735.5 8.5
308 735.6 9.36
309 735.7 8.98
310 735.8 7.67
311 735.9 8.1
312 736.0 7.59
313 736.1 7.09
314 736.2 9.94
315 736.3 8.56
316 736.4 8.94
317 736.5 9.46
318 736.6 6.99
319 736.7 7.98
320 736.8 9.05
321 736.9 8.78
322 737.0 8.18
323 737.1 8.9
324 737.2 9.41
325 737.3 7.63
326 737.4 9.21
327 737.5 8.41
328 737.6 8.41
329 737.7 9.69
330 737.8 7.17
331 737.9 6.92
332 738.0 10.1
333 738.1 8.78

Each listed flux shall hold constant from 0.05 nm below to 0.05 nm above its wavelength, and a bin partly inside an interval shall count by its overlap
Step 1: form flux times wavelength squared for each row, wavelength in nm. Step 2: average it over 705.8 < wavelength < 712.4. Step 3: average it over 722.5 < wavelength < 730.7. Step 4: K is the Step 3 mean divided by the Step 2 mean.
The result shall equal 1.1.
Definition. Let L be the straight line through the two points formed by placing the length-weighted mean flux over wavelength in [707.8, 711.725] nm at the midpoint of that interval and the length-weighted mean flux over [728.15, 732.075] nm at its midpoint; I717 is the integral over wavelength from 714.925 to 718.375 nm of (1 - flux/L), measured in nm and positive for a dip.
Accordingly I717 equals 0.10 nm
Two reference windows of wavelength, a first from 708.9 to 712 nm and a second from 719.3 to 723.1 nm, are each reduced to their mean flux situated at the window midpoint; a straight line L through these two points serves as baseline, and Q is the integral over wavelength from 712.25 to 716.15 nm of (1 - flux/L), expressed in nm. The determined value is 0.14 nm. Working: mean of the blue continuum 8.02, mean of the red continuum 7.94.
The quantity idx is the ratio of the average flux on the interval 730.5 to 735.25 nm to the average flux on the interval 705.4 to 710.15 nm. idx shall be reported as 1.04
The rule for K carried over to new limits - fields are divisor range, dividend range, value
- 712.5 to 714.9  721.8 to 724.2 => 1.11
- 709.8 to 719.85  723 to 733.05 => 1.12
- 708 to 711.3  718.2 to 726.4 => 1.02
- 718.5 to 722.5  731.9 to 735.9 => 1.13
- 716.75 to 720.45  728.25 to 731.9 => 1.11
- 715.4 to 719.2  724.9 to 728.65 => 1.09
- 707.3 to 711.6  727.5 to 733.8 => 1.08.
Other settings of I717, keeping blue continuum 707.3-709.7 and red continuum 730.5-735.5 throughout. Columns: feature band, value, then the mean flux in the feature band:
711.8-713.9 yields 0.18 nm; 7.72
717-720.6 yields 0.31 nm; 7.72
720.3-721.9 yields 0.08 nm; 8.04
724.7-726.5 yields 0.05 nm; 8.22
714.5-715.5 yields 0.12 nm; 7.42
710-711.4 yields 0.07 nm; 8.02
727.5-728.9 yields 0.00 nm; 8.44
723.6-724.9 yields 0.01 nm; 8.39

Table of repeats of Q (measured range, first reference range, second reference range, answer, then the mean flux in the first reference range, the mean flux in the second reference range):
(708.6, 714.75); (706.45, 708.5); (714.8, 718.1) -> 0.20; 8.31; 7.93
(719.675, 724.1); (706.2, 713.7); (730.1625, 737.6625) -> 0.11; 8.02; 8.47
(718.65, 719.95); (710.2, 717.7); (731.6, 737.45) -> 0.09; 7.9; 8.53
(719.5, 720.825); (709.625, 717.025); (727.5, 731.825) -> 0.06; 7.88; 8.45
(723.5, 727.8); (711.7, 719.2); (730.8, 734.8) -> -0.11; 7.8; 8.48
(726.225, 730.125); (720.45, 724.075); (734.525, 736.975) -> -0.10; 8.08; 8.55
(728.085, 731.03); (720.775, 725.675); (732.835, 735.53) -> 0.01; 8.14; 8.56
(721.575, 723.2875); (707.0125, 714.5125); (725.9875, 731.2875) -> 0.06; 8.04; 8.43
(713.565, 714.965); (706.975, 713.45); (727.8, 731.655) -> 0.07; 8.06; 8.41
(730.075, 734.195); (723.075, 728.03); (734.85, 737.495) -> 0.02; 8.38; 8.51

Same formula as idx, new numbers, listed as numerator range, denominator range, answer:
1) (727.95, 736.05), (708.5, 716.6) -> 1.07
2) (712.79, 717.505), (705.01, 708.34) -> 0.94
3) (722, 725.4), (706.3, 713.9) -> 1.01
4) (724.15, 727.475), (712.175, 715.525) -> 1.08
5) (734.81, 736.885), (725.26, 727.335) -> 1.02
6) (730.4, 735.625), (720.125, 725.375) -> 1.05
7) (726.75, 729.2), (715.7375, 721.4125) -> 1.06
